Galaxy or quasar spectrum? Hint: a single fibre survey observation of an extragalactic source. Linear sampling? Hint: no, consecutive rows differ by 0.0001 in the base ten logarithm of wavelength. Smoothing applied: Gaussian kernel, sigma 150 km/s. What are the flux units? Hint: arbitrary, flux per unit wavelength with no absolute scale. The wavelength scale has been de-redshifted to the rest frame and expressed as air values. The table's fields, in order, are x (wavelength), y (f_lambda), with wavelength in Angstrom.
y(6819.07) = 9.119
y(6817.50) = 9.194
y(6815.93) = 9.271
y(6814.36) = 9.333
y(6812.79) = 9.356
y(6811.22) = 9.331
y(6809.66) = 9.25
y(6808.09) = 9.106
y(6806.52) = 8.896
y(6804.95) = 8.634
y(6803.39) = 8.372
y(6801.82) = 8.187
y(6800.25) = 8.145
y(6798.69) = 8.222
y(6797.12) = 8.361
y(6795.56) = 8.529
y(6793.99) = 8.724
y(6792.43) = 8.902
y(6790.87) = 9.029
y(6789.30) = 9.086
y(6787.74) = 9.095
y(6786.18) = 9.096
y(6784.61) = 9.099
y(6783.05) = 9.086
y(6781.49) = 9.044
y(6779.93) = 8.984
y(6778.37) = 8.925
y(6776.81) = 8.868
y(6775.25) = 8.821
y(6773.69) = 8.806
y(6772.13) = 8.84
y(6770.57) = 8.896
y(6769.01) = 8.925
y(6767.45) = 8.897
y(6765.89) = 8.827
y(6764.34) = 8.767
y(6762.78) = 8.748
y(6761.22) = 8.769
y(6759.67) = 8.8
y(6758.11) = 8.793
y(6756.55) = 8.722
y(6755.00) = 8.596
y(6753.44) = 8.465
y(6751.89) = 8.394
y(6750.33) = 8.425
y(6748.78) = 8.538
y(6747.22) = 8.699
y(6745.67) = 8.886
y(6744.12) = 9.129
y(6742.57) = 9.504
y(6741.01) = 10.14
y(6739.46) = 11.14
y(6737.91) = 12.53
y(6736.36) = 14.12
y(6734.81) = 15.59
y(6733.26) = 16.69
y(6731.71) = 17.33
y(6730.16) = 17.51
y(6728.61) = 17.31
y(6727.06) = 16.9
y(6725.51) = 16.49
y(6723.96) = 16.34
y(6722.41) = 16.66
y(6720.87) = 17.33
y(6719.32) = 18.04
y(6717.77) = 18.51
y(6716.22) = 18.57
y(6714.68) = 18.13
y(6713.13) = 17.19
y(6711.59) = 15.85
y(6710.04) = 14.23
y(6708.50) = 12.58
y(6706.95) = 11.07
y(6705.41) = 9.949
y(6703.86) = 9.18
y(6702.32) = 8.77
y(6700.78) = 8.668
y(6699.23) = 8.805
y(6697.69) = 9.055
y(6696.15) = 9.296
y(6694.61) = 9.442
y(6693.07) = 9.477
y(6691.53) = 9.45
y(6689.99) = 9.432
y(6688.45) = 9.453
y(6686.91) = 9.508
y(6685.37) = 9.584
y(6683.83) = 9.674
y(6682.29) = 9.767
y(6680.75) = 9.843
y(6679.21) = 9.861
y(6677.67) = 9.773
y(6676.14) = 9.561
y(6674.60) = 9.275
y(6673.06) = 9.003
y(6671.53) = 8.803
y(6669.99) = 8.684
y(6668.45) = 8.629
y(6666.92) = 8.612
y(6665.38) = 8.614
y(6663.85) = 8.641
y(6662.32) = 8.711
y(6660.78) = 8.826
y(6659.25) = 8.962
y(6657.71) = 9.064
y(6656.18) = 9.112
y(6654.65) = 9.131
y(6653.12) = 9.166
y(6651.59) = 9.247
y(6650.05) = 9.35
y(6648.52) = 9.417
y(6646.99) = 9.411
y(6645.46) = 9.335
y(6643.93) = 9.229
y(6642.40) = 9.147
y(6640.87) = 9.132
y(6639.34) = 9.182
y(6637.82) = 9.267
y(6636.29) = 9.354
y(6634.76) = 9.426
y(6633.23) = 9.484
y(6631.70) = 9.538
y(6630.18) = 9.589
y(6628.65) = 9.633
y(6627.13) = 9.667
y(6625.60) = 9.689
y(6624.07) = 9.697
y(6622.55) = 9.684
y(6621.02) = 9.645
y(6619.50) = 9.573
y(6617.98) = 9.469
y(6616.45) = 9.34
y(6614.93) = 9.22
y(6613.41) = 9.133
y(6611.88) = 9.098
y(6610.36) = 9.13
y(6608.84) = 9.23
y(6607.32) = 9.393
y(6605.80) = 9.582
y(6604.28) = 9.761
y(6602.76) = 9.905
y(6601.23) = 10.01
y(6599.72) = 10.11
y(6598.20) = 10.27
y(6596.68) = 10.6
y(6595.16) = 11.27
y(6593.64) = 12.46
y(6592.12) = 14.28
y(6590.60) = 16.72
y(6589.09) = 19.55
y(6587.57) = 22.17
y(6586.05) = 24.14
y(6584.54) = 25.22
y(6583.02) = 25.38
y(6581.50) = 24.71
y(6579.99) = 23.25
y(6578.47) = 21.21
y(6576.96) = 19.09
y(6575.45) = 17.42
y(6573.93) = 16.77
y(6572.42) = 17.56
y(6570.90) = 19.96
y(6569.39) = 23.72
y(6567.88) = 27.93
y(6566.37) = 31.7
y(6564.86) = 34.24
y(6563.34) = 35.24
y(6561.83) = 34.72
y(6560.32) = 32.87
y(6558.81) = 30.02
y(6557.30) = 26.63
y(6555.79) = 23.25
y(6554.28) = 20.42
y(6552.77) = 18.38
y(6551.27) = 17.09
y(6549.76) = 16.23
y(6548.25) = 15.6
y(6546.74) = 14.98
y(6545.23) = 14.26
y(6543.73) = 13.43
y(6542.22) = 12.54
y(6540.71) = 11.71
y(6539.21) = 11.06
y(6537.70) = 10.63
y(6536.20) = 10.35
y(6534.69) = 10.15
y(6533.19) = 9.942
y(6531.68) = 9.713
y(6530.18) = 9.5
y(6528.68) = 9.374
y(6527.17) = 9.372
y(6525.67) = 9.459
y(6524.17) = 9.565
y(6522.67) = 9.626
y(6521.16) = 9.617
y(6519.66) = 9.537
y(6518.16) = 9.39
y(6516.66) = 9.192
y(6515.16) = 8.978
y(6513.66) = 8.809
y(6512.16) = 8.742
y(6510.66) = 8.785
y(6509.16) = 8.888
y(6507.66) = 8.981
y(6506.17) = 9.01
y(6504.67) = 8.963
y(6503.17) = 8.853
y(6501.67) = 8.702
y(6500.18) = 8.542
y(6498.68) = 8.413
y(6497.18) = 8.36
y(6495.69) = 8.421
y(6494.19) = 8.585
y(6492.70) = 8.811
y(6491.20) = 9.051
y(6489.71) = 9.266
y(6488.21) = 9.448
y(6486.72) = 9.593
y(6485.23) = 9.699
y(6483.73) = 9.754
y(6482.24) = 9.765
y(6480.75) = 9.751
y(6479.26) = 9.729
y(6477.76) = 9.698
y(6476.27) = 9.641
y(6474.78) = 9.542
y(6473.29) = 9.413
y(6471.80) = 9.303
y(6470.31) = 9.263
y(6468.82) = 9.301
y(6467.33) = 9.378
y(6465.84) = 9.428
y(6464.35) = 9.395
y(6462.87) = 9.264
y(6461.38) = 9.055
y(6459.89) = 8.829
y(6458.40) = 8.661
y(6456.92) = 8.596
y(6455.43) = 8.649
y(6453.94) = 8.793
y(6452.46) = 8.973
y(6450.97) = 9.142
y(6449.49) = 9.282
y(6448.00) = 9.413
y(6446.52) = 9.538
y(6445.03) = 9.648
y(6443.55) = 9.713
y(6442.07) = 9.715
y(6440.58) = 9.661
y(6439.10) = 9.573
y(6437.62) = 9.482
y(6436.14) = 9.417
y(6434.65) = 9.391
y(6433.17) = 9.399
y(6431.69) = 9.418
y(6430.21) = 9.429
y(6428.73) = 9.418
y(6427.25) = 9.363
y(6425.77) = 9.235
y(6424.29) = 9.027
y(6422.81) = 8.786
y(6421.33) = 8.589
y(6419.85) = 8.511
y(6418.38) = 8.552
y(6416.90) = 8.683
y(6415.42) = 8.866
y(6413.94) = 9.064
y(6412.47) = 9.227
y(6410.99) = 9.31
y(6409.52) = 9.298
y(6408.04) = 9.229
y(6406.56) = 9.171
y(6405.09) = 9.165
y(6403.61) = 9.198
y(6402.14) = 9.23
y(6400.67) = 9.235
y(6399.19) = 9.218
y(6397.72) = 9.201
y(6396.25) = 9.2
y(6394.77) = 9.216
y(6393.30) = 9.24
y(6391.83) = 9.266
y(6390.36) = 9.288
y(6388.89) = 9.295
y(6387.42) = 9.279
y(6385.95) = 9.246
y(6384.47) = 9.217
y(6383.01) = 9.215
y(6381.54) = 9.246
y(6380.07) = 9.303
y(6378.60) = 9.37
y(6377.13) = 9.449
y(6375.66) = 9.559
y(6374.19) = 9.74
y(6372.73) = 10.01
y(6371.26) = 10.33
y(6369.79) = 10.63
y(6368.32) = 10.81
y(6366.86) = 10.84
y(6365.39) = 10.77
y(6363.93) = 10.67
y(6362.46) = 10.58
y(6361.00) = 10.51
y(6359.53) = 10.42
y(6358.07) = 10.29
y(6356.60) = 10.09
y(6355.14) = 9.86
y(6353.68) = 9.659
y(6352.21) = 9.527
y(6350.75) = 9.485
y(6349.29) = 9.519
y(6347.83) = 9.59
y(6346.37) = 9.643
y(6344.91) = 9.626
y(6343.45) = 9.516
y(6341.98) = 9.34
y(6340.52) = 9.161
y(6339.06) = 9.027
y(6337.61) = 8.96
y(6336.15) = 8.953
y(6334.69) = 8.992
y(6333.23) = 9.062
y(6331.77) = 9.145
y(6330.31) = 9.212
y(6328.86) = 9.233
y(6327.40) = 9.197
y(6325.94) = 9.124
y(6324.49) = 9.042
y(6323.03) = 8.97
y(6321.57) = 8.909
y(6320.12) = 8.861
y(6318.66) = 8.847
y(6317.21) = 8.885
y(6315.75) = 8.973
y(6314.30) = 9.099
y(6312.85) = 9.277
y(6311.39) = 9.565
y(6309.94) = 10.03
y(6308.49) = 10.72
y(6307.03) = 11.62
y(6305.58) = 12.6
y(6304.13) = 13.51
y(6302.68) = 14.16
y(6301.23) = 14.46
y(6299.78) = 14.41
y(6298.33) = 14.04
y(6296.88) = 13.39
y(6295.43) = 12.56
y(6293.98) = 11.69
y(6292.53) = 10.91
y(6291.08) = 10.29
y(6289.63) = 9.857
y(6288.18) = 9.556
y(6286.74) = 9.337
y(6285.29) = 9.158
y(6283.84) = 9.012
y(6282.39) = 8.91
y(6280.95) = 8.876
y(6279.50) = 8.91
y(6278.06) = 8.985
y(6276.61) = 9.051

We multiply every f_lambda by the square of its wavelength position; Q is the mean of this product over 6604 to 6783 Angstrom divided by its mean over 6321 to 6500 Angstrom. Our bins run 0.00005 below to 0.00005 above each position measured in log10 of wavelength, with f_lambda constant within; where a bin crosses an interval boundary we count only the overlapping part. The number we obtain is 1.22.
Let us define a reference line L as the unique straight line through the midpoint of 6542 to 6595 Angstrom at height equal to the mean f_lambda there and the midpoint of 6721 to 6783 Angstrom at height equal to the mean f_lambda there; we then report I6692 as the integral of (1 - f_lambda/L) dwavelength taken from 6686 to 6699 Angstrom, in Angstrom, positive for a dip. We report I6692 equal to 4.6 Angstrom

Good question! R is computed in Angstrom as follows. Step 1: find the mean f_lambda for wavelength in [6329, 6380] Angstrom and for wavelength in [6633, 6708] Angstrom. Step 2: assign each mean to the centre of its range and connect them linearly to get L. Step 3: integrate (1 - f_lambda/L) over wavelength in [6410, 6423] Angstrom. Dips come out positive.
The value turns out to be 1.09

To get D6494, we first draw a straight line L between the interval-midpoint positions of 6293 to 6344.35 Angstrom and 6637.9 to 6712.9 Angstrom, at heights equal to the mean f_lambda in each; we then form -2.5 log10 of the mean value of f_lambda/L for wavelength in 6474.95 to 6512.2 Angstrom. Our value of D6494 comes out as 0.10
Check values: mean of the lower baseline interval 10.4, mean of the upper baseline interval 9.62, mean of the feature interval 9.11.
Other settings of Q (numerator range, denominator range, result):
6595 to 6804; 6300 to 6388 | 1.16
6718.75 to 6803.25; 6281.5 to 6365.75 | 1.19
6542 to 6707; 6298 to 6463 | 1.49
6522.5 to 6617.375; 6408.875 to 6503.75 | 1.86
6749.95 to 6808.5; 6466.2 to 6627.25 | 0.69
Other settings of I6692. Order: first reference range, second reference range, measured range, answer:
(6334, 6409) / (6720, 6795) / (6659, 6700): 5.1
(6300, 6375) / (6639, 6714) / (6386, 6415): 2.1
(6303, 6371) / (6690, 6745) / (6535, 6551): -1.8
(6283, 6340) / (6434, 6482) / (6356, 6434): 2.2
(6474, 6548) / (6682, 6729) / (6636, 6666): 7.0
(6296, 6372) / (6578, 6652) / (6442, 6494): 8.3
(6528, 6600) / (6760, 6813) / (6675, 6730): -0.3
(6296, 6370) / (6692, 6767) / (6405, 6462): 8.2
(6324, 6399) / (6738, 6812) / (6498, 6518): 1.1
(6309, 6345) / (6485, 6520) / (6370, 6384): -0.8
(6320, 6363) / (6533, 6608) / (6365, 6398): 4.1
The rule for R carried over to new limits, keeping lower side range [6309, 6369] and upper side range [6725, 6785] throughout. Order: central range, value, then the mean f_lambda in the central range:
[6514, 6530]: 1.0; 9.4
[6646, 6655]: 0.9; 9.29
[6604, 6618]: 1.2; 9.31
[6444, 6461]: 1.3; 9.06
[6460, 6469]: 0.5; 9.27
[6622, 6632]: 0.6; 9.65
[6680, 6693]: 1.0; 9.58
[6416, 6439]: 1.5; 9.12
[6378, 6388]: 0.4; 9.27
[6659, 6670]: 1.8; 8.7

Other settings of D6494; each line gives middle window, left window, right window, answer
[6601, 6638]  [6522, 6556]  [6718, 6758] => 0.32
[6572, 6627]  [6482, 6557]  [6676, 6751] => -0.21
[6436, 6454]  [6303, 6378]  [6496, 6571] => 0.31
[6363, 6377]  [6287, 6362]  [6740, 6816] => -0.03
